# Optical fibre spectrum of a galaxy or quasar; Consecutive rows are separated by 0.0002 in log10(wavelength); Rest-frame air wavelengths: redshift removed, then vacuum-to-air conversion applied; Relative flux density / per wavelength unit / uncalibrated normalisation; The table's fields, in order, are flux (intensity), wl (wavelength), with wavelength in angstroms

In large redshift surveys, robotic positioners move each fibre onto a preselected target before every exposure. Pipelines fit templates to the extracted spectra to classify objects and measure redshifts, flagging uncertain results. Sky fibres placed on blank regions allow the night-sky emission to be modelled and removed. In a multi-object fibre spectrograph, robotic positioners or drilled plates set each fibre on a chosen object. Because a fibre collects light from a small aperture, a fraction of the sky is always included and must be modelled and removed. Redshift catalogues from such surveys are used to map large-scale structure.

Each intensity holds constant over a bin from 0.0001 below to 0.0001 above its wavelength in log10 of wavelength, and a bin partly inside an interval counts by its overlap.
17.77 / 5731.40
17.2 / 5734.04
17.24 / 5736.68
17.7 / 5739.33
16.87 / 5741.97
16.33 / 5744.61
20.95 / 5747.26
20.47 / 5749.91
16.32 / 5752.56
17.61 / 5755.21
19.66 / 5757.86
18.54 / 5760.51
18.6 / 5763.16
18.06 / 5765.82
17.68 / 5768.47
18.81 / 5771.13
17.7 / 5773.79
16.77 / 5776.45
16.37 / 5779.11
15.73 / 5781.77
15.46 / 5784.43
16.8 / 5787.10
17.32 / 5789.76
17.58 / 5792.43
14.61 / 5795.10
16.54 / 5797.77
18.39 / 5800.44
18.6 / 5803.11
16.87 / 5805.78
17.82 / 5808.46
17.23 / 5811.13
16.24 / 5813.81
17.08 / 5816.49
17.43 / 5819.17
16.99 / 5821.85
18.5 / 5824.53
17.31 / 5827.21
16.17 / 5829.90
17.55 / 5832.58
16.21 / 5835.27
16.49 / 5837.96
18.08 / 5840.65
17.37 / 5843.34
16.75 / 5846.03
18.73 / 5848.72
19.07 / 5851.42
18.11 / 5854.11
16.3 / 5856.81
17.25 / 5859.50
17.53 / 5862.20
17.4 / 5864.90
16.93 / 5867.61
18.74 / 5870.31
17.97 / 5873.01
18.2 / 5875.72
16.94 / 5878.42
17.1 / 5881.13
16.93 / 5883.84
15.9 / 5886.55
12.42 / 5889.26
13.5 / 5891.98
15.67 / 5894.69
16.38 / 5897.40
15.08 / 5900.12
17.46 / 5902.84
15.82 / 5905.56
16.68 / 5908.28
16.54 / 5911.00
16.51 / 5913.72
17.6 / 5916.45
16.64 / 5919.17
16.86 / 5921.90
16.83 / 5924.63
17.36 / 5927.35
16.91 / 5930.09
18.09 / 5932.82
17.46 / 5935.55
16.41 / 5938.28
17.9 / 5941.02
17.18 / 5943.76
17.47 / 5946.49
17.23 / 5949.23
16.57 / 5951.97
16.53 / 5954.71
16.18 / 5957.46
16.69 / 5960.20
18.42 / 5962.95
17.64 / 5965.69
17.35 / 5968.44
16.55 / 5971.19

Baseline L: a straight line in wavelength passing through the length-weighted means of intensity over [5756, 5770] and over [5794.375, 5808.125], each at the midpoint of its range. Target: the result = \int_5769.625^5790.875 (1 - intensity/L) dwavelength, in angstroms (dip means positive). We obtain 1.21 angstroms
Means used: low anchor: 18.5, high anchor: 17.2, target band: 16.9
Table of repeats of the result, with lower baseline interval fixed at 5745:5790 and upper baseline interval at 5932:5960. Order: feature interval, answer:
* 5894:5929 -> 1.3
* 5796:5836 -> 0.8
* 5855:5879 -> -0.2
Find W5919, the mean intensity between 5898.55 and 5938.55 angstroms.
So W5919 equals 16.8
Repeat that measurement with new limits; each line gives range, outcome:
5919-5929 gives 16.9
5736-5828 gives 17.5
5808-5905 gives 16.9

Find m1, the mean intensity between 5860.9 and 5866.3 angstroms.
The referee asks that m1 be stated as 17.4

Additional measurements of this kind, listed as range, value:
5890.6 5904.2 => 15.6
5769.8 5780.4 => 17.4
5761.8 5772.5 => 18.3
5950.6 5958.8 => 16.4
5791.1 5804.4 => 17.1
